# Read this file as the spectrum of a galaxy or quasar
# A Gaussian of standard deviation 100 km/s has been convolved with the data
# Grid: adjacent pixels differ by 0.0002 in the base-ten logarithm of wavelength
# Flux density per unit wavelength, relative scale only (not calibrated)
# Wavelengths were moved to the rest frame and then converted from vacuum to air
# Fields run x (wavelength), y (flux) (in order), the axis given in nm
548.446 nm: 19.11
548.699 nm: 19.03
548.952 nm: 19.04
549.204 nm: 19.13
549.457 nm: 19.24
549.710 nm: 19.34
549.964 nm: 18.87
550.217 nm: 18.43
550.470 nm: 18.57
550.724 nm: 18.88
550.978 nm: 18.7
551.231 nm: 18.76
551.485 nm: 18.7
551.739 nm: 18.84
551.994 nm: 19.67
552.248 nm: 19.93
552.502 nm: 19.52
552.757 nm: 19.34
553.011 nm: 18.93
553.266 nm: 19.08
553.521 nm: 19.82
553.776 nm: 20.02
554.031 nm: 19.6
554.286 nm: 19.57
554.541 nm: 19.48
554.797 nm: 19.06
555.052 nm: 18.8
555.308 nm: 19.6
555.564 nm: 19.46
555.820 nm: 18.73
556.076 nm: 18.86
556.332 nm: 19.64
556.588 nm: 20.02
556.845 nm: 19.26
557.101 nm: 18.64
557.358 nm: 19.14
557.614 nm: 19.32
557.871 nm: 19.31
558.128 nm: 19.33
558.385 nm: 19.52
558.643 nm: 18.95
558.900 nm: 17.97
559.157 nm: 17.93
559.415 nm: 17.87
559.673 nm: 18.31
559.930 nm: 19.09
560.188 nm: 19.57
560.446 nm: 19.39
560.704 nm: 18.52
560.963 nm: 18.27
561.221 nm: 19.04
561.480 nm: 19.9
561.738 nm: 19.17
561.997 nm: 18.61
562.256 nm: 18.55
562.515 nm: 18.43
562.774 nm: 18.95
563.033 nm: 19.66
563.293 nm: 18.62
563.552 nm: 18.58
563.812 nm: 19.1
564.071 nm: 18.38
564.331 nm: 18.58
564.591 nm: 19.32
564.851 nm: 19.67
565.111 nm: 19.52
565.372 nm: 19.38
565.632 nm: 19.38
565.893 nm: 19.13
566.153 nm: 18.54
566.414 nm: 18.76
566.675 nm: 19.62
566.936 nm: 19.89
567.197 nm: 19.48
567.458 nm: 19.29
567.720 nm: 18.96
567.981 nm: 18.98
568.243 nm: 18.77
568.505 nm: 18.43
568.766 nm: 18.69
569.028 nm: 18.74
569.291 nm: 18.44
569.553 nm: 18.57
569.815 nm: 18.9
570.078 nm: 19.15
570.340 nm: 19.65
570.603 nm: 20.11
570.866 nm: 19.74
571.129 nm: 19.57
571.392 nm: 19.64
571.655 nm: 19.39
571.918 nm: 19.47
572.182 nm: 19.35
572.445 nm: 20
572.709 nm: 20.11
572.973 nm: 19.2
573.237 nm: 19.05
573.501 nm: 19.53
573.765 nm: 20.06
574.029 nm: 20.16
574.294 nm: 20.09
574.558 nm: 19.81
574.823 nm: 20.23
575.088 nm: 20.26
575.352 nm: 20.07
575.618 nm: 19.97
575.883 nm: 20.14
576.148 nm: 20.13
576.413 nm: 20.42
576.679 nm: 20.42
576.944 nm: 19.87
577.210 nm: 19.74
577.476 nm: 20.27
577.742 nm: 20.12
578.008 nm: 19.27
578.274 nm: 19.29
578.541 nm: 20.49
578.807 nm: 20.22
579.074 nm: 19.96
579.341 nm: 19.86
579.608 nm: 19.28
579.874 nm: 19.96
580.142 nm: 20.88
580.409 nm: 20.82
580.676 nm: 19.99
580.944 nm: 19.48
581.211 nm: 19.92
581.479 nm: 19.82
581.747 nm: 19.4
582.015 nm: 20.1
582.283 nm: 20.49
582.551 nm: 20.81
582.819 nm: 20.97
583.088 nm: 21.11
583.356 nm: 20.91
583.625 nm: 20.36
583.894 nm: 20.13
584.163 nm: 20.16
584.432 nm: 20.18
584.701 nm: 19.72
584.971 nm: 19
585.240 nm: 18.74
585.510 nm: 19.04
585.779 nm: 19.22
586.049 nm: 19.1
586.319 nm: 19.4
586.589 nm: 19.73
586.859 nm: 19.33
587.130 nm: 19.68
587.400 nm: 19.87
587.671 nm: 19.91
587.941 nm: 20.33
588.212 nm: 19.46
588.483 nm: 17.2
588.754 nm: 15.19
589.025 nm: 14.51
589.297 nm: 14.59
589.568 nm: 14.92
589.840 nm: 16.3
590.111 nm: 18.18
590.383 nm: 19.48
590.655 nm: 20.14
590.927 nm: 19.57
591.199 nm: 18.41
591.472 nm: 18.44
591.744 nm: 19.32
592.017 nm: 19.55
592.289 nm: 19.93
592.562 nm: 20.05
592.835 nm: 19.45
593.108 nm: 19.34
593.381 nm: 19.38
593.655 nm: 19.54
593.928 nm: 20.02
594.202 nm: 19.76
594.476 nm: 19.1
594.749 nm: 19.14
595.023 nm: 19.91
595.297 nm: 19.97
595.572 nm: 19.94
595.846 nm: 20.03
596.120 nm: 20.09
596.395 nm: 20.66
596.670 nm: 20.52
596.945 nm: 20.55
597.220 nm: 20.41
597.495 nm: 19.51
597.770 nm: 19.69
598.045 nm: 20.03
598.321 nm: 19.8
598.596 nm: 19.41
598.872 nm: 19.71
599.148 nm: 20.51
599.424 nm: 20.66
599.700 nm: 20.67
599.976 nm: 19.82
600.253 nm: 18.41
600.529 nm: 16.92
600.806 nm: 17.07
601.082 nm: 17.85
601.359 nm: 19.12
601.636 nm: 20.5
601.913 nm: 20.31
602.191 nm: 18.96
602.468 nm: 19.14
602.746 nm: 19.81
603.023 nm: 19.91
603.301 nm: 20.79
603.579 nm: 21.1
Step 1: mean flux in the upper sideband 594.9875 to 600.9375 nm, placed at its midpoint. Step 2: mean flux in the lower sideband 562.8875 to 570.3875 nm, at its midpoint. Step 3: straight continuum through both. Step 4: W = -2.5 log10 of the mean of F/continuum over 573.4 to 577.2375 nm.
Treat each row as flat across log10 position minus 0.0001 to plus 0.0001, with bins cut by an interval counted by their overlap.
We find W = -0.05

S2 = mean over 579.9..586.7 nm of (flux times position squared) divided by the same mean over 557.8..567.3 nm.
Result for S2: 1.13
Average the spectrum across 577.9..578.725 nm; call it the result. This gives 19.7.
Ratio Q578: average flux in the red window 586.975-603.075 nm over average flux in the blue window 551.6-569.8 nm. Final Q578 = 1.0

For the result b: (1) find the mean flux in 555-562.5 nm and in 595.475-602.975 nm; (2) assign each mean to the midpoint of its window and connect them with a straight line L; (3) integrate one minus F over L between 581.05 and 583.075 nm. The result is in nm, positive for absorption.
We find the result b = -0.09 nm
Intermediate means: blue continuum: 19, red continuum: 19.6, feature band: 20.3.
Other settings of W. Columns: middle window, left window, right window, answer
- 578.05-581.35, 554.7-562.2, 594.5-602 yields -0.04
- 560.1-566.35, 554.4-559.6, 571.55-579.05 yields 0.02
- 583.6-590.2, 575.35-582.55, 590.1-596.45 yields 0.07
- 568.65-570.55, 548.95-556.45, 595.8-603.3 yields 0.02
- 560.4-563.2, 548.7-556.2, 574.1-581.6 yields 0.03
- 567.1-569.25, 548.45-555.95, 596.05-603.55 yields 0.03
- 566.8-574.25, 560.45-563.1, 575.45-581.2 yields 0.01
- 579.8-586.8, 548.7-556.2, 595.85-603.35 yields -0.03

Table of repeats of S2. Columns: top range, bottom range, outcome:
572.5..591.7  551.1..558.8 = 1.11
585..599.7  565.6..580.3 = 1.05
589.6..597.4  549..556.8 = 1.17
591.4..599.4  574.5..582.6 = 1.05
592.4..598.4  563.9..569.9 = 1.15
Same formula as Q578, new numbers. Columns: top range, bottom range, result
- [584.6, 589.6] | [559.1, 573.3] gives 0.97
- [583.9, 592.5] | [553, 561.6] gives 0.98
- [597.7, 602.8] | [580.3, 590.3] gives 1.01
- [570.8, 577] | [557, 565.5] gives 1.05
